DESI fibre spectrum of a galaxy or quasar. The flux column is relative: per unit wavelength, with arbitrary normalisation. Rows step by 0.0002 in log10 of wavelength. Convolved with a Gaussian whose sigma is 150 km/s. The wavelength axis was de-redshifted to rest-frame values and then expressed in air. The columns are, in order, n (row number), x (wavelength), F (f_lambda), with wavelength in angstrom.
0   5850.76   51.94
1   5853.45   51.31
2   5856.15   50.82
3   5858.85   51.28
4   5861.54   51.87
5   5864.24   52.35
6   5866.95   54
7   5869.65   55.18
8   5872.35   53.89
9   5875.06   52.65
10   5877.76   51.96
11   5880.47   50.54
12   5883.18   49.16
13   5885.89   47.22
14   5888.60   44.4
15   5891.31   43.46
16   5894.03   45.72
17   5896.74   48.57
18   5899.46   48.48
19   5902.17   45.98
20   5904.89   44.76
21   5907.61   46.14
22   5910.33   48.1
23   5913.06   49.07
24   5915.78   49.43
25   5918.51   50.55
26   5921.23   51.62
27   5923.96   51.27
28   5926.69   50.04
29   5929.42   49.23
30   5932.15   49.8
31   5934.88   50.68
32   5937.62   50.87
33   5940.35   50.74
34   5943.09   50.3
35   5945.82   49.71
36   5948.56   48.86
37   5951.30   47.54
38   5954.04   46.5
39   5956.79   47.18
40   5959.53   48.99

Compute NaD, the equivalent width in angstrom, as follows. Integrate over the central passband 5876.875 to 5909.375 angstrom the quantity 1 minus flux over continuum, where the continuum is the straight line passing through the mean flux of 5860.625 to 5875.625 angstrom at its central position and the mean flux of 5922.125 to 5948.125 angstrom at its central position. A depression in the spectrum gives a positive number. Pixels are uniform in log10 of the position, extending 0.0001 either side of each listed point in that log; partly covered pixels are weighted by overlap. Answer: 3.2 angstrom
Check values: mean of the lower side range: 53.4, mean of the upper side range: 50.3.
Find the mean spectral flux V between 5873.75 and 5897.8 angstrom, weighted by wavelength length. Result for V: 48.2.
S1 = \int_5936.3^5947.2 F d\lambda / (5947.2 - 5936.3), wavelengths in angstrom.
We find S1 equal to 50.4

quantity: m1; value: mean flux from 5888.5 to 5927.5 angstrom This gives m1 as 47.9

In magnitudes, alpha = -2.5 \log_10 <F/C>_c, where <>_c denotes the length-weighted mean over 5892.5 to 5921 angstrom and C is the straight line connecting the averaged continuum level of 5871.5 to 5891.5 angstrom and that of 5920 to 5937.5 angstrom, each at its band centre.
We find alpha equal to 0.05 mag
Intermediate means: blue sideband 49.4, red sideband 50.4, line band 47.8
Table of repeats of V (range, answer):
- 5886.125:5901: 46.2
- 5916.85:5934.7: 50.4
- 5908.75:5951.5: 49.9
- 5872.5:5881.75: 52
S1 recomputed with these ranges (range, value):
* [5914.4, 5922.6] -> 50.5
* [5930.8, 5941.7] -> 50.5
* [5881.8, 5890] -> 46.9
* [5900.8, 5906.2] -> 45.4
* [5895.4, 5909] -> 46.8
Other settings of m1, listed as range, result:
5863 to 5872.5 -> 53.9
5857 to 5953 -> 49.6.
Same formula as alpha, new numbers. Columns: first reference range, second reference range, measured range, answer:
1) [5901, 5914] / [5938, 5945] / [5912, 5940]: -0.03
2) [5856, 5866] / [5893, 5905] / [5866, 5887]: -0.04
